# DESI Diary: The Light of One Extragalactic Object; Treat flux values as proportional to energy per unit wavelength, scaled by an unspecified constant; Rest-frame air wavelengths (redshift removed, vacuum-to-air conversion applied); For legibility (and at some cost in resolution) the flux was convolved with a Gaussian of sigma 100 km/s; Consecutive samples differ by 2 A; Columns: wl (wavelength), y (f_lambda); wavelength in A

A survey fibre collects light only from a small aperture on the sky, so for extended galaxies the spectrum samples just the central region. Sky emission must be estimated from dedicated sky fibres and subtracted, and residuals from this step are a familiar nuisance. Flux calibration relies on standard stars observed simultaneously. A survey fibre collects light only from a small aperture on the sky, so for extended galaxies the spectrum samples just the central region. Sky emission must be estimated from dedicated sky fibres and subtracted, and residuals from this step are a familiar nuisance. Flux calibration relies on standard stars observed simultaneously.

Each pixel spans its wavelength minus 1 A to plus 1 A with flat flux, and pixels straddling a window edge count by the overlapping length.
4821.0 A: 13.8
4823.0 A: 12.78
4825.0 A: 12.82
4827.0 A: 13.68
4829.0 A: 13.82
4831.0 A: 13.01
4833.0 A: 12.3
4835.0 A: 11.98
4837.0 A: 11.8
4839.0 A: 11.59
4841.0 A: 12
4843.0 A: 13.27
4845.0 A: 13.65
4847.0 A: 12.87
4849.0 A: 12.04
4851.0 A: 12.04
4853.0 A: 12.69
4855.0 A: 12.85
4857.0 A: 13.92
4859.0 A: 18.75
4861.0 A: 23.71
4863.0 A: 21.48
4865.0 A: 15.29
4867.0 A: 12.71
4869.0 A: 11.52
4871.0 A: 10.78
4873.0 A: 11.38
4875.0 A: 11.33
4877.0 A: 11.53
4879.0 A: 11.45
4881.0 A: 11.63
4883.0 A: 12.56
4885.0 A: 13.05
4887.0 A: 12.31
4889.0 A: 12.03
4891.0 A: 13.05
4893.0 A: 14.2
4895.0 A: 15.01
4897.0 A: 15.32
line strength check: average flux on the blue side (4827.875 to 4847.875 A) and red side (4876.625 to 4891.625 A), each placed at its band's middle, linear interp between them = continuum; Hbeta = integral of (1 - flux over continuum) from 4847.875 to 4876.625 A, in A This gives -4.3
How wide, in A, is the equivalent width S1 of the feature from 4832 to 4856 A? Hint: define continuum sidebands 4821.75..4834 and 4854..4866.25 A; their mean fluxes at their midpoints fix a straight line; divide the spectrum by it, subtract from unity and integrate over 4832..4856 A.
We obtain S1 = 4.49 A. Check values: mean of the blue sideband 13.1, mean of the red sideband 17.6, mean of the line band 12.4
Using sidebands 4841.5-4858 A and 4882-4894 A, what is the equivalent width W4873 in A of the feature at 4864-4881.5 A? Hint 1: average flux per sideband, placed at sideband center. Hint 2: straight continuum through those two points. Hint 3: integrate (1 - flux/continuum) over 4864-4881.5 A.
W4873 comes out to 1.2 A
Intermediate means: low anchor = 12.9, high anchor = 12.9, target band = 12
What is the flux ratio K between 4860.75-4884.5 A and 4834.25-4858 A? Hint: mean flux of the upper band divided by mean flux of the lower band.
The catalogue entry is 1.1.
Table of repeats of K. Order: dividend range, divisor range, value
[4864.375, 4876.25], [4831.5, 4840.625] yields 1.01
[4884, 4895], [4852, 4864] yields 0.76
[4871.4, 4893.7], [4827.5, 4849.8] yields 0.96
